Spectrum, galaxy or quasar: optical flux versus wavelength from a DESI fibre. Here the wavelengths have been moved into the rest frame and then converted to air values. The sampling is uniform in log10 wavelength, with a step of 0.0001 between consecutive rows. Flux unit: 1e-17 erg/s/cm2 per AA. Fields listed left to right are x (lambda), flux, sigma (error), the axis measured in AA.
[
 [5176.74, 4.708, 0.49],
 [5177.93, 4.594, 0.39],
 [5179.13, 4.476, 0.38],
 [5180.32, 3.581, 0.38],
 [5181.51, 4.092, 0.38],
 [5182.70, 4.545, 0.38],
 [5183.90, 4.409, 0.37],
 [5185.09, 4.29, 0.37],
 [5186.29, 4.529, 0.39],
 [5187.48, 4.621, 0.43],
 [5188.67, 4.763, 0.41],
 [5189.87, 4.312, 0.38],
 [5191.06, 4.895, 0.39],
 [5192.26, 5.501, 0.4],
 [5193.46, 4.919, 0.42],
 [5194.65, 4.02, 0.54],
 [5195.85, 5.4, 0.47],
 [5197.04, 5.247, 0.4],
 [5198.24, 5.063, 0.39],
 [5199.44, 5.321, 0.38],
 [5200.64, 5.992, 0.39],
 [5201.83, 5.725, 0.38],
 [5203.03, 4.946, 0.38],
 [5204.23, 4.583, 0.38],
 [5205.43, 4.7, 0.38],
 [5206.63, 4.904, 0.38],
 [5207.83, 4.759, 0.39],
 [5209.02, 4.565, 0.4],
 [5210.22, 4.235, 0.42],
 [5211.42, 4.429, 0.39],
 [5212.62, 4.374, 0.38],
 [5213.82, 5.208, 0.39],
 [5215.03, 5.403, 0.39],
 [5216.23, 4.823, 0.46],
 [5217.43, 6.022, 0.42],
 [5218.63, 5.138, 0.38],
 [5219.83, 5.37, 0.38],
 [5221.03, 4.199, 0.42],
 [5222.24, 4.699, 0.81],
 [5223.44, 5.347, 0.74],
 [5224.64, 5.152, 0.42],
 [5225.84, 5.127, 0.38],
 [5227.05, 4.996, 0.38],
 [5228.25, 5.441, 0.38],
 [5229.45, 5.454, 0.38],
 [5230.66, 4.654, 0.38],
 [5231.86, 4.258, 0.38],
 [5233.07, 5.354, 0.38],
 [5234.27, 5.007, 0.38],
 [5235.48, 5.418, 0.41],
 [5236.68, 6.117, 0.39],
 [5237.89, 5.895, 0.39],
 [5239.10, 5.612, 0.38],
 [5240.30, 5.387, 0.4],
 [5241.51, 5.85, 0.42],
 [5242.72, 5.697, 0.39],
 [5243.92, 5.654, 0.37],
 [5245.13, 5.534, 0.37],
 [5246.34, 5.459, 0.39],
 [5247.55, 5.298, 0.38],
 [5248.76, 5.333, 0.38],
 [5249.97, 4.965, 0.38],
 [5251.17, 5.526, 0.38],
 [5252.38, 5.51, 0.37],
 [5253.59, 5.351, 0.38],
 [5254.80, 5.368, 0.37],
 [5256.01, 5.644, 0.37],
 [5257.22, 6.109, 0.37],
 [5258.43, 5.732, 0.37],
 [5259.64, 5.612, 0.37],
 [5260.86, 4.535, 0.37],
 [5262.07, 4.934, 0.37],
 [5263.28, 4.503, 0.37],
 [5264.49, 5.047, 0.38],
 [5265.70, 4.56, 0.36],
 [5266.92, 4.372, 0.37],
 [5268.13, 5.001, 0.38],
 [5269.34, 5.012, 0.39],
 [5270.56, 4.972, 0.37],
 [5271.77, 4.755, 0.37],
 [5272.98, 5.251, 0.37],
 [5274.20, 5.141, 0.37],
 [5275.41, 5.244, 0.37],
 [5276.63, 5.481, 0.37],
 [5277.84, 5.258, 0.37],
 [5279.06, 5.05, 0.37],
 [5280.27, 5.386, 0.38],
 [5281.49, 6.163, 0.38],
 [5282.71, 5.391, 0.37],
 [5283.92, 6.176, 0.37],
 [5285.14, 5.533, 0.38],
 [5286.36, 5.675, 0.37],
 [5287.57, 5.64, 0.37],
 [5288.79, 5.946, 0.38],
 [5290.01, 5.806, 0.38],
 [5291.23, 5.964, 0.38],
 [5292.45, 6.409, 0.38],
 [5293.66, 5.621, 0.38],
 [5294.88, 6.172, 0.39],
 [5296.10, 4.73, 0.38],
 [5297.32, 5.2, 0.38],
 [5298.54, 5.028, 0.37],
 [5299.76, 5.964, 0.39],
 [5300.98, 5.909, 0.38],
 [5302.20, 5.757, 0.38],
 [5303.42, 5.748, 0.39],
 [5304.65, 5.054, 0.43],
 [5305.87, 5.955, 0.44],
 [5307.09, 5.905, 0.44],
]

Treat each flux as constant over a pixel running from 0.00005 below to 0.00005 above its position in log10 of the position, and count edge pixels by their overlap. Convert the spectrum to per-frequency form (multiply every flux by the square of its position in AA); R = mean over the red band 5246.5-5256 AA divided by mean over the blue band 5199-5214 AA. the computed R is 1.1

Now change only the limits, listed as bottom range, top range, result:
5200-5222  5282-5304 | 1.19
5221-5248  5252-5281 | 0.98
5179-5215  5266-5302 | 1.18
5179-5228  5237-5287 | 1.13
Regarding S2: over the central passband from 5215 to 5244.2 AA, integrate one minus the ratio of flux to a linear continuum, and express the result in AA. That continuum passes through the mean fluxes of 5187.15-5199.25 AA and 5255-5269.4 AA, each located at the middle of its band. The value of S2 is -1.6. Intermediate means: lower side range 4.89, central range 5.28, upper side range 5.1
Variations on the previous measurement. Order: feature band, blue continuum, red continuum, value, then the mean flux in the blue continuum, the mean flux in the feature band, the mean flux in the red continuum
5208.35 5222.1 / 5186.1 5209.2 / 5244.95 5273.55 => 0.38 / 4.95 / 4.88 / 5.18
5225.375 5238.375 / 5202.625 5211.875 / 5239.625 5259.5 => -0.21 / 4.64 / 5.24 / 5.53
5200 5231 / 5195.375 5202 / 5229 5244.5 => 2.39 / 5.45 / 5.01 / 5.41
